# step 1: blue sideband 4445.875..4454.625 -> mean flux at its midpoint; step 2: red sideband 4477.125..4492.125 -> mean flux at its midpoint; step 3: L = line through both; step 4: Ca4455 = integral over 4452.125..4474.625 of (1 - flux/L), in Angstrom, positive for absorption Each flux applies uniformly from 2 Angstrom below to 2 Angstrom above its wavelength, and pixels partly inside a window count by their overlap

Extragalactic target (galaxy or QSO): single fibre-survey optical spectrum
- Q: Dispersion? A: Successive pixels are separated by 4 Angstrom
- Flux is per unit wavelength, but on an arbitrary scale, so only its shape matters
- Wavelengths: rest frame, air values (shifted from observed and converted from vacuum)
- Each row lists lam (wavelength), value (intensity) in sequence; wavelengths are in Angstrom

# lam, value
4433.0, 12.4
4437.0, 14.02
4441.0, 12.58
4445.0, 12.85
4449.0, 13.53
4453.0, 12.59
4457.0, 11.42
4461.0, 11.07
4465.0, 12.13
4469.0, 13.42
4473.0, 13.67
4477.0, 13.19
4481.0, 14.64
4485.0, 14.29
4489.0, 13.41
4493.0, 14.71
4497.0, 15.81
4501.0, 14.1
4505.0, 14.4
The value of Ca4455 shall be 1.8 Angstrom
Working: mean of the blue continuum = 13.1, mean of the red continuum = 14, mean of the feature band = 12.4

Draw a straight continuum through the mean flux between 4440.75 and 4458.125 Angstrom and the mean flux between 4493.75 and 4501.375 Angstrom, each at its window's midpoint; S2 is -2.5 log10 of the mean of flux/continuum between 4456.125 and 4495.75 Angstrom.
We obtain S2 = 0.058 mag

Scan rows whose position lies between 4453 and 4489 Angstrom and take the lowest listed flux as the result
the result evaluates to 11.07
